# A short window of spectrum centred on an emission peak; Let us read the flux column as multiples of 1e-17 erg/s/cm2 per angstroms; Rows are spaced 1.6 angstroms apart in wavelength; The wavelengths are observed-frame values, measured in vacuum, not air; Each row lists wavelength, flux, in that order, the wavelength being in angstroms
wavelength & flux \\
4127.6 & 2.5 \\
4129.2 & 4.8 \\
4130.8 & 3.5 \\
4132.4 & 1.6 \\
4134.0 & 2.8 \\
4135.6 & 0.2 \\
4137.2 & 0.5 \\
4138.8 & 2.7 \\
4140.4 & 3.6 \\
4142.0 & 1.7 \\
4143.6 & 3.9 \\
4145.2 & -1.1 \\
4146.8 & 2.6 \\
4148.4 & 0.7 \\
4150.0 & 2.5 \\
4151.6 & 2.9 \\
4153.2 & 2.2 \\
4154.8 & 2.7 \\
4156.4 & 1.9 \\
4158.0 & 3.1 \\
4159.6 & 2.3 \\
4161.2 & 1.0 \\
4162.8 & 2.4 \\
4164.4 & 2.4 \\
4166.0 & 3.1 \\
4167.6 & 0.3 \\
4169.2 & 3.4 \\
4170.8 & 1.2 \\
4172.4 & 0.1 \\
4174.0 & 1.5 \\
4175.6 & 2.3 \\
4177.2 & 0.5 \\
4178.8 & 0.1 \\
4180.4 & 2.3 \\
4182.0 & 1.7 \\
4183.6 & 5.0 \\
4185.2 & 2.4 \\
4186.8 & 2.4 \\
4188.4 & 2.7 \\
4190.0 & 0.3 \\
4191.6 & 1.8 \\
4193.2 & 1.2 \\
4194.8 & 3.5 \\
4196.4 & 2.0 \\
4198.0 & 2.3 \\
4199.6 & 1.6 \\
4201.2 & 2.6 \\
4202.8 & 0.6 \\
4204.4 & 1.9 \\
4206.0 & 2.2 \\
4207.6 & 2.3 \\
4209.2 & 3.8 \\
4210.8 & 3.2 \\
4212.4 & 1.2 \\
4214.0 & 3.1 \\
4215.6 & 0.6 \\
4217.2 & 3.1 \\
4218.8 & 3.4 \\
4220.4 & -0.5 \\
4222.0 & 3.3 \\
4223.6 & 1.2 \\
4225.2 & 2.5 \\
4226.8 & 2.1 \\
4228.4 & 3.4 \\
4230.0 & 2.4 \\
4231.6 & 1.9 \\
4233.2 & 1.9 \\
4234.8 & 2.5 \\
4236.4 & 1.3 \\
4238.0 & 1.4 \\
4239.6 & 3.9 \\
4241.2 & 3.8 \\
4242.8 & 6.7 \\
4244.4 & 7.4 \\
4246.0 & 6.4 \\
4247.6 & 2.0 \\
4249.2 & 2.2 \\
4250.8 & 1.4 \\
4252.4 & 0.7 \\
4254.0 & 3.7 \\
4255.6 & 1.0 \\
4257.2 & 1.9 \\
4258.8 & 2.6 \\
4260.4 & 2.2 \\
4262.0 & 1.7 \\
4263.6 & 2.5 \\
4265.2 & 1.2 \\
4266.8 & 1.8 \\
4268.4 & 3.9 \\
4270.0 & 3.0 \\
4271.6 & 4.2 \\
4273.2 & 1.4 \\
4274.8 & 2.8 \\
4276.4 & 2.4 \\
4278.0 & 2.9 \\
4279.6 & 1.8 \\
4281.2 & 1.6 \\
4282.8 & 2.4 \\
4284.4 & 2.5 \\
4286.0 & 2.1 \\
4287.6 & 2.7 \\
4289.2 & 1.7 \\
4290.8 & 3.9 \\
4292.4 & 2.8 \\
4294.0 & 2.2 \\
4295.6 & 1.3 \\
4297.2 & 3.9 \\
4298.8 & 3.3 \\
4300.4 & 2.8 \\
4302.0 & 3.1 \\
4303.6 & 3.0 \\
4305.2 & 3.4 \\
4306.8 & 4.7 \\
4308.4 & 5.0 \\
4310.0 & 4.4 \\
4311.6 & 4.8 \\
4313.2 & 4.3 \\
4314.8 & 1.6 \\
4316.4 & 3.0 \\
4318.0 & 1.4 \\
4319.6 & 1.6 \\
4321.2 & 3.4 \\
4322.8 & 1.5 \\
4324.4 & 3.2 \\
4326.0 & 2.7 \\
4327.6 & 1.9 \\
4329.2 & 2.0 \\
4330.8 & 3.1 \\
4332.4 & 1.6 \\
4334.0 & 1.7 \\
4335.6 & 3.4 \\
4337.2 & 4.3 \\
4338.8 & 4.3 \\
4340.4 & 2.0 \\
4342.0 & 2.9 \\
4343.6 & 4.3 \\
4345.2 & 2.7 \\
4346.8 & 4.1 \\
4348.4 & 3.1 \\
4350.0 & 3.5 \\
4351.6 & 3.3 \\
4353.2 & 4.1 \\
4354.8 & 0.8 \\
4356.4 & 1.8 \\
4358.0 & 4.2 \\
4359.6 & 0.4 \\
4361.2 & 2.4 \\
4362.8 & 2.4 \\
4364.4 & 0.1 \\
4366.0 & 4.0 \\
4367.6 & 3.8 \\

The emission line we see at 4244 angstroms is [O II]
